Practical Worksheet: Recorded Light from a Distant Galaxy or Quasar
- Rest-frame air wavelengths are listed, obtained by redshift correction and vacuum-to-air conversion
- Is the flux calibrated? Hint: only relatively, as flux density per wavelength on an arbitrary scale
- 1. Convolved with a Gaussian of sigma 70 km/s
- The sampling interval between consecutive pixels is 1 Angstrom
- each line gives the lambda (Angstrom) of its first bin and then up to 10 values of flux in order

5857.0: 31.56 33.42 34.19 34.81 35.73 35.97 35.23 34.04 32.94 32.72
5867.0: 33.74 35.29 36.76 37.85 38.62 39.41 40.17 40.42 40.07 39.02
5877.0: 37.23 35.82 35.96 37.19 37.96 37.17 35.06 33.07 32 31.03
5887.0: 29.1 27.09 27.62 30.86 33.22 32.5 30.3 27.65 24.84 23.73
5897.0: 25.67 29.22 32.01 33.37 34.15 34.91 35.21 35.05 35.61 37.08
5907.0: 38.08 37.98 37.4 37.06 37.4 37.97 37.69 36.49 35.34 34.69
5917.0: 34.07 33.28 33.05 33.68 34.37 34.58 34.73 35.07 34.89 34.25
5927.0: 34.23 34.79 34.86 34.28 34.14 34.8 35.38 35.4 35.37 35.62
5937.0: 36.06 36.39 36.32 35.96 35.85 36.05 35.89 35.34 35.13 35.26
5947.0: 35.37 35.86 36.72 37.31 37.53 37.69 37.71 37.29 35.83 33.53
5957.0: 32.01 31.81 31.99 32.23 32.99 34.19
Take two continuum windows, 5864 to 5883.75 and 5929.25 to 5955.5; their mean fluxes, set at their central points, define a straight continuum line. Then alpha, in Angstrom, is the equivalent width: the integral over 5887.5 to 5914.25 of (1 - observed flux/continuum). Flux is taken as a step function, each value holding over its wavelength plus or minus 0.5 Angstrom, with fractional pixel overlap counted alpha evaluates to 2.6 Angstrom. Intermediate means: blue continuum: 36.9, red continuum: 35.9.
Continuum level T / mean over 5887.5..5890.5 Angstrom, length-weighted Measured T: 28.5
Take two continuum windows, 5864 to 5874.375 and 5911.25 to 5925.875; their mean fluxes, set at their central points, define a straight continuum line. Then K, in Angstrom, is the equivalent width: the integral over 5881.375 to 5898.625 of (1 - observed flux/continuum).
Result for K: 2.8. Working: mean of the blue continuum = 36.6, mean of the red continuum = 35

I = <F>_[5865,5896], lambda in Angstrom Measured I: 34.1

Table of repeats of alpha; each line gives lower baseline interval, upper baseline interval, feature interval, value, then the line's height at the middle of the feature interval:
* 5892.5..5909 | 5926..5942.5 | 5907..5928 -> -1.0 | 33.8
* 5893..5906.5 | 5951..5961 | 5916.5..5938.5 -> -1.2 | 32.9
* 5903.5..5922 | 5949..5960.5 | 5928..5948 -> 0.0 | 35.4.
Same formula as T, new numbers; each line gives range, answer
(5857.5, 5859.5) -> 33.8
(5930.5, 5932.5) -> 34.5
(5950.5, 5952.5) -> 37.6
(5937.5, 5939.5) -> 36.4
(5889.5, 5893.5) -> 31.7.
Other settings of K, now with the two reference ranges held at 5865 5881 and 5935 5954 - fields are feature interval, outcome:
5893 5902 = 1.86 Angstrom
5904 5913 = -0.12 Angstrom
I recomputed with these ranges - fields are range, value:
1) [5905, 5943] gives 35.5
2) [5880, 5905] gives 31.6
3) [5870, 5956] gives 34.8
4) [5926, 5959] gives 35.4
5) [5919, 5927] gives 34.4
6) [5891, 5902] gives 29.8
